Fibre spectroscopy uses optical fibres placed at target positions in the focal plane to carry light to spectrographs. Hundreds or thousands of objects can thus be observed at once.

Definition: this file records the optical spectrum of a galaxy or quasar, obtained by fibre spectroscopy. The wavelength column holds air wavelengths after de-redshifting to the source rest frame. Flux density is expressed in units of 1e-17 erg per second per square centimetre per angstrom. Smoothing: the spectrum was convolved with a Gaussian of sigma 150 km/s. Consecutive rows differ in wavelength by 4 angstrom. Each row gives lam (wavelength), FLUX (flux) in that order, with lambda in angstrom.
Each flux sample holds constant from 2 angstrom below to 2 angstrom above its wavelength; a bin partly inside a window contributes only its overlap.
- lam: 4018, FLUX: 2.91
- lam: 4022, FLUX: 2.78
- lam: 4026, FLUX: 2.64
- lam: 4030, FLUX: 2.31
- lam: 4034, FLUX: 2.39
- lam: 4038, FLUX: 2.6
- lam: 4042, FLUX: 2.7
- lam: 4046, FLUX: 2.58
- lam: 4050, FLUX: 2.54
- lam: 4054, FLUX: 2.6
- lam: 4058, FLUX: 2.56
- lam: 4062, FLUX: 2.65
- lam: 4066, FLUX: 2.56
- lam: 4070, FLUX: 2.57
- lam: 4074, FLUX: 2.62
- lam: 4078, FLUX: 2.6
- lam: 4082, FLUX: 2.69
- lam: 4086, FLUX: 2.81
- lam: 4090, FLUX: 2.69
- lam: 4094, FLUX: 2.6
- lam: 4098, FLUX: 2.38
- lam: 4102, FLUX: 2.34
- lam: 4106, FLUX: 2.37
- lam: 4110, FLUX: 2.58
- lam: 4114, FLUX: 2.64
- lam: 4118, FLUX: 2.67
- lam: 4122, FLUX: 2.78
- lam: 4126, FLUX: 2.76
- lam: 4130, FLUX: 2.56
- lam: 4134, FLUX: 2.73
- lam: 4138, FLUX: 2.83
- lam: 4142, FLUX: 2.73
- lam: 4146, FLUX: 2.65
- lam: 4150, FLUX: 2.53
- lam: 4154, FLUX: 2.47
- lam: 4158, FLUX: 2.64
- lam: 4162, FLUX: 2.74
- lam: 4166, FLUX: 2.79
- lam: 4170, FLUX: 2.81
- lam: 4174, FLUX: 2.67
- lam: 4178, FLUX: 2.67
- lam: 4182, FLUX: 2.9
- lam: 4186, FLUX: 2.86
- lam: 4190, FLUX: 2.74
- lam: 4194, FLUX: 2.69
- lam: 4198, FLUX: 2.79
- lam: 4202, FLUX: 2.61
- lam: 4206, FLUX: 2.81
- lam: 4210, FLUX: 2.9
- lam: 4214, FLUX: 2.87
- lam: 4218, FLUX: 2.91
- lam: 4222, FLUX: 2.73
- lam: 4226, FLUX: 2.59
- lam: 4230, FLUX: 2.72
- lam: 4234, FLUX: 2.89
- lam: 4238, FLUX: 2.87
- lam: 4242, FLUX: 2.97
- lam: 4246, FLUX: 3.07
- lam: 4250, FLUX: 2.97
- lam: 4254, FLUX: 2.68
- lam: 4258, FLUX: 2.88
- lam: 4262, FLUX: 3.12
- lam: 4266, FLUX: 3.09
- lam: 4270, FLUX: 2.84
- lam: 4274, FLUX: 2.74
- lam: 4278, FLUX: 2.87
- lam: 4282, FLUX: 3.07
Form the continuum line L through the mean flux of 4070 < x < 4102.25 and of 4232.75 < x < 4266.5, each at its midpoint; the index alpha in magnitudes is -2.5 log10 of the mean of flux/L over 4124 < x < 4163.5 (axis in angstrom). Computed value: 0.02 mag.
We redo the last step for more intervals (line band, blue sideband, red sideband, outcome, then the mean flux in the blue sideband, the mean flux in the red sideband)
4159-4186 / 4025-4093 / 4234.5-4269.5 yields 0.014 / 2.59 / 2.95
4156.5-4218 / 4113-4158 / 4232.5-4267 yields 0.008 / 2.67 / 2.95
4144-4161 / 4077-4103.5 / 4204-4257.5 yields 0.050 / 2.59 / 2.85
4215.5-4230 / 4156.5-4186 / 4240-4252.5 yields 0.066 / 2.76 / 2.99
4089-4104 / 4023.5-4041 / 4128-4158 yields 0.041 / 2.51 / 2.64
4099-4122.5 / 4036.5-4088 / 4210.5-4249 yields 0.061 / 2.62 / 2.85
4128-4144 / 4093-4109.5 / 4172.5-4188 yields -0.054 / 2.43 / 2.78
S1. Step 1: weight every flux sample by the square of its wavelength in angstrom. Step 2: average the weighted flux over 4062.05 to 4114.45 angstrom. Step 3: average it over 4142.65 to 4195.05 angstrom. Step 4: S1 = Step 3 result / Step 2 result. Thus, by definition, 1.09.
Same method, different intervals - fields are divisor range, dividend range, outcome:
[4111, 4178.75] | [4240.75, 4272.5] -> 1.16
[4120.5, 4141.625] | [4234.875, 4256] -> 1.13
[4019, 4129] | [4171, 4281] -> 1.17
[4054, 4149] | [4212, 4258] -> 1.16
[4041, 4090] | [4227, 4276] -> 1.21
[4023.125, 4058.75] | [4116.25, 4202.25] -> 1.13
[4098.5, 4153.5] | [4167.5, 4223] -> 1.10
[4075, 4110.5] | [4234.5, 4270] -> 1.24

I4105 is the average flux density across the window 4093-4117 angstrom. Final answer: 2.49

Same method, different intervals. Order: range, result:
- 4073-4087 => 2.68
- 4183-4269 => 2.85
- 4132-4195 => 2.72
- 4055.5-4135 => 2.61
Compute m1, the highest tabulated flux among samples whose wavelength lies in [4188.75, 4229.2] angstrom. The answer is 2.91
